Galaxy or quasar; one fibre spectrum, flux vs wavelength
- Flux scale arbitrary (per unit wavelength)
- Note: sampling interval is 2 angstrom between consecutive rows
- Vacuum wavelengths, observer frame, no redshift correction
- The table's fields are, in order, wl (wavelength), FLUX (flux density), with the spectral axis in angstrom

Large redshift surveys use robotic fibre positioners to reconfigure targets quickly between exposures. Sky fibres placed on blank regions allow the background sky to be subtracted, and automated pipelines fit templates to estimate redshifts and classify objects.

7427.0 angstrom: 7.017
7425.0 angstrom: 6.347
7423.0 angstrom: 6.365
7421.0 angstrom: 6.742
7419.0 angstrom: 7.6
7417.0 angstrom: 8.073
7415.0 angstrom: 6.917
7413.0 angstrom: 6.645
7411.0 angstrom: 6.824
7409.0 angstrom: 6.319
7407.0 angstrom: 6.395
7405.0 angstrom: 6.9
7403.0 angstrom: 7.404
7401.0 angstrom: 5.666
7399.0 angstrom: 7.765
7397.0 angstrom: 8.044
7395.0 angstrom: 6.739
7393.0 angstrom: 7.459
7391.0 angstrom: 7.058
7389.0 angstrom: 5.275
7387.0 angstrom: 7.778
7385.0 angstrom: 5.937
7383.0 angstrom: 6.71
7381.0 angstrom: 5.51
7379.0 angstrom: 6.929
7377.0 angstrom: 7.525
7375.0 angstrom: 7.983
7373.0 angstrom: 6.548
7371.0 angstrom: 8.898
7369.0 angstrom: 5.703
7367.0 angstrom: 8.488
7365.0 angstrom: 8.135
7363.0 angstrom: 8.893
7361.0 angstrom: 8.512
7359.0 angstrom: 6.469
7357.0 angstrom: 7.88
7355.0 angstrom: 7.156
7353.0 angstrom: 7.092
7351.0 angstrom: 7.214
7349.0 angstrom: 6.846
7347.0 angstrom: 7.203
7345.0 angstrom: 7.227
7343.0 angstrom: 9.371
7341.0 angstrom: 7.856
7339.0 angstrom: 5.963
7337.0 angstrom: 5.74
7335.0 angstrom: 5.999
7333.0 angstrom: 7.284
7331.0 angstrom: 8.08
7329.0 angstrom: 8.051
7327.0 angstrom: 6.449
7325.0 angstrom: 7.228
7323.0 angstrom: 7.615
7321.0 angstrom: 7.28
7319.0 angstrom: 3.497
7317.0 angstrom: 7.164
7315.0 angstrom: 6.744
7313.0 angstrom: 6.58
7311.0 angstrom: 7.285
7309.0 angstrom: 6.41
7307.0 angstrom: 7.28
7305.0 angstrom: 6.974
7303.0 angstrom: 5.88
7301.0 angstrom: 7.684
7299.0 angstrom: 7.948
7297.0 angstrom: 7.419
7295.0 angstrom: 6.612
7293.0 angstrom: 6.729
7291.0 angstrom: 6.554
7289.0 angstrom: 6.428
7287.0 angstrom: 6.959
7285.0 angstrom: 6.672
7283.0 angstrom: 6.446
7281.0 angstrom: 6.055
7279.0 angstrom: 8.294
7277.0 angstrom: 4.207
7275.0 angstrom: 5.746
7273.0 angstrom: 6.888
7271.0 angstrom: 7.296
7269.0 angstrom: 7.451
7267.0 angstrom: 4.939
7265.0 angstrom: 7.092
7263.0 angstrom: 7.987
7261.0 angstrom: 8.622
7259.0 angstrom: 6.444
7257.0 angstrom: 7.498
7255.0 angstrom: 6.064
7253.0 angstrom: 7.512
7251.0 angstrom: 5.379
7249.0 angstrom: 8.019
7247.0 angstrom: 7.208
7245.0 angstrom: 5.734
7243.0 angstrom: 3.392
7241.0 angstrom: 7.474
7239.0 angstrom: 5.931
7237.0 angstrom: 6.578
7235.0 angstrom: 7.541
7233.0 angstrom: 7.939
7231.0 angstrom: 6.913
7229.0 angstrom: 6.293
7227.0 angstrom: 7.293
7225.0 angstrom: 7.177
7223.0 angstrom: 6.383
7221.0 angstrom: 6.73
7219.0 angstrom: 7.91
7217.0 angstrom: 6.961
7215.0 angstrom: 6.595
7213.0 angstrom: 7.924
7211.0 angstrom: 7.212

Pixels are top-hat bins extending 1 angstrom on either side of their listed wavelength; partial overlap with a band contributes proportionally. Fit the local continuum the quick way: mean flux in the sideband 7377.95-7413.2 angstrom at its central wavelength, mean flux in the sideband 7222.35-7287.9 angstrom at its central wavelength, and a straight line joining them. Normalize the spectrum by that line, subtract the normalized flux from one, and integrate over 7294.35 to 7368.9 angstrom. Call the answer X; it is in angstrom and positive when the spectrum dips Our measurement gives -4.8 angstrom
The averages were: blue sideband 6.71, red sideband 6.75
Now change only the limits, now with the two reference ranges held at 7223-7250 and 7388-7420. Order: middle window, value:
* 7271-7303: 0.40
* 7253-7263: -0.78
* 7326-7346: -1.02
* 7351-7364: -1.42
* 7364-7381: -1.25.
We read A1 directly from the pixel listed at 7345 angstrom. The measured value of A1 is 7.227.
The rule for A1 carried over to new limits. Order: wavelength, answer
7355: 7.156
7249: 8.019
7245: 5.734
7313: 6.58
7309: 6.41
